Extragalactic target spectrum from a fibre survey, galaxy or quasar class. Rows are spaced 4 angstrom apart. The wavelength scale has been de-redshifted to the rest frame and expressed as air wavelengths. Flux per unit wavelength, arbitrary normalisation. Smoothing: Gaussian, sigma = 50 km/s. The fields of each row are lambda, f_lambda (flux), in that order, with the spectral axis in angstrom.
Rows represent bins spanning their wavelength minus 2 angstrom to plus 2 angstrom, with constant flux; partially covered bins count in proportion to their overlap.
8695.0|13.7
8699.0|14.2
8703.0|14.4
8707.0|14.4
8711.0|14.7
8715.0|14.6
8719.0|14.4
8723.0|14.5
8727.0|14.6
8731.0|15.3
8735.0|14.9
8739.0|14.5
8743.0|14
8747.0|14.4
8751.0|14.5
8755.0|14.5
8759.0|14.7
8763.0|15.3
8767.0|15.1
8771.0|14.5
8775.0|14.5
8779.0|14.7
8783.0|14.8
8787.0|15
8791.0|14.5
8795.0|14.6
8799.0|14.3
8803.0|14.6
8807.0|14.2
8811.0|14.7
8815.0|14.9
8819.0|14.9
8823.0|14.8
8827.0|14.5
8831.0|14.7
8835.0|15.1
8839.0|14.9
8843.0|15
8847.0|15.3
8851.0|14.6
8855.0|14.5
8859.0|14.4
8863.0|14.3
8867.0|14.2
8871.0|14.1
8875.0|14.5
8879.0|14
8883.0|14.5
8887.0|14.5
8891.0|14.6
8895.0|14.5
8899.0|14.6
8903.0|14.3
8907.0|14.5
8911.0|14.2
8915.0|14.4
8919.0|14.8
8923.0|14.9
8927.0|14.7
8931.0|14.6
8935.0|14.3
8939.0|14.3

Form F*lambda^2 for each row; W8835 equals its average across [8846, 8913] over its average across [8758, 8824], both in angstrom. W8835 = 1.00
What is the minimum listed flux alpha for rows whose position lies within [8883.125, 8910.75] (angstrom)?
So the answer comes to 14.3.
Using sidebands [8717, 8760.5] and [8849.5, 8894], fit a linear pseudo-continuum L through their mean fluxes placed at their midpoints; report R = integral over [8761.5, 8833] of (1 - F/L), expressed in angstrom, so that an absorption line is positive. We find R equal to -1.0 angstrom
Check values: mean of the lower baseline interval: 14.6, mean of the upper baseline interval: 14.4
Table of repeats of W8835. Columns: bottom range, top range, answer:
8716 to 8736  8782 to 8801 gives 1.01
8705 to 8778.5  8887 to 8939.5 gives 1.03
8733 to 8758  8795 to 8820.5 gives 1.02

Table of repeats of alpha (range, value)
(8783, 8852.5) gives 14.2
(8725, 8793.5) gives 14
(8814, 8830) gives 14.5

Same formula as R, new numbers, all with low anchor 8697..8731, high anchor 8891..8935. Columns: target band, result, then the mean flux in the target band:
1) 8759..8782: -0.4 angstrom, 14.8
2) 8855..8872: 0.3 angstrom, 14.3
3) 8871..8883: 0.2 angstrom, 14.3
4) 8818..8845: -0.6 angstrom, 14.8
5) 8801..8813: 0.0 angstrom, 14.5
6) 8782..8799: -0.2 angstrom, 14.7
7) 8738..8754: 0.2 angstrom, 14.3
